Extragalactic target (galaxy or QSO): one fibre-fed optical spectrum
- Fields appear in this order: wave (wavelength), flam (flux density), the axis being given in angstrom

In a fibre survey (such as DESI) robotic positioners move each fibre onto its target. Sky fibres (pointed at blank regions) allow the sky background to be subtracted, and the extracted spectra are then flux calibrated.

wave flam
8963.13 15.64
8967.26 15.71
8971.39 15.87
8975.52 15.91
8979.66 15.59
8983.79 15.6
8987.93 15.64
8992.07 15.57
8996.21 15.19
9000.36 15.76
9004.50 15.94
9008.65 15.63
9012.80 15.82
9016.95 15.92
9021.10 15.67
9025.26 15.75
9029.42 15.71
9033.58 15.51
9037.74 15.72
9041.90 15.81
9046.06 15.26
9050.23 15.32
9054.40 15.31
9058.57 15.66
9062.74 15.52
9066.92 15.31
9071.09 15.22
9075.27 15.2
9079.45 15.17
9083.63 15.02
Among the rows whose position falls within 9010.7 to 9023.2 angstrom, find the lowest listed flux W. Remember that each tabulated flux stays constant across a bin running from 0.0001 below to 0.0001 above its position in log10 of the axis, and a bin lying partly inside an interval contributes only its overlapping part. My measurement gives 15.67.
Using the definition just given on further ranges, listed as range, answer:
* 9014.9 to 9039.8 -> 15.51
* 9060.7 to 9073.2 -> 15.22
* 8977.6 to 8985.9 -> 15.59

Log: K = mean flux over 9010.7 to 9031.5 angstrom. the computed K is 15.8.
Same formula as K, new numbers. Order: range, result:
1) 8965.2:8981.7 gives 15.8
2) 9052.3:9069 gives 15.4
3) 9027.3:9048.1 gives 15.6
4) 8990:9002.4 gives 15.5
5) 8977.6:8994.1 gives 15.6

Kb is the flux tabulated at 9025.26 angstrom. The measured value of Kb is 15.75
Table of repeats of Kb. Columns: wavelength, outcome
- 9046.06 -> 15.26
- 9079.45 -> 15.17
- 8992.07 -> 15.57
